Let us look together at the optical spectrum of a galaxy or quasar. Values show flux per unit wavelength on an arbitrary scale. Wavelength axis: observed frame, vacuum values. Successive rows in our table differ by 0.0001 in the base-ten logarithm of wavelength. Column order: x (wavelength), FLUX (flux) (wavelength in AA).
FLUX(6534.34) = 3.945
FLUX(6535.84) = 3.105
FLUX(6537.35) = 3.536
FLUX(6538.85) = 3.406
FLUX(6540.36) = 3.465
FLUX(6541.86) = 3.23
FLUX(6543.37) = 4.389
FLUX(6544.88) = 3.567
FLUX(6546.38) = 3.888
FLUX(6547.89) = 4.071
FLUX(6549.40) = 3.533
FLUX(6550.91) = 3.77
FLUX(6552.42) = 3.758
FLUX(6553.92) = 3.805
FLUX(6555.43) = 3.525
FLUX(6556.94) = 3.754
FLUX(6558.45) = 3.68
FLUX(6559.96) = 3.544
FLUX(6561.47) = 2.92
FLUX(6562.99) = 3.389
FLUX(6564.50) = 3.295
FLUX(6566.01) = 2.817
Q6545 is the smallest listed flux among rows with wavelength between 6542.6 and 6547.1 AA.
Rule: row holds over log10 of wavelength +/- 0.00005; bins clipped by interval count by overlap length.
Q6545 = 3.567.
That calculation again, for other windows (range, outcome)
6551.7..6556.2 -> 3.525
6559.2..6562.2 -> 2.92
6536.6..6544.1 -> 3.23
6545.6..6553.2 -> 3.533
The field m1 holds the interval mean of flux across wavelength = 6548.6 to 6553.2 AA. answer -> 3.69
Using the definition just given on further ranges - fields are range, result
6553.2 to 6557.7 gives 3.69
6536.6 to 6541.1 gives 3.47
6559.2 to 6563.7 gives 3.28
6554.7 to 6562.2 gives 3.49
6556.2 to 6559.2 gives 3.72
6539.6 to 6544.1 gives 3.69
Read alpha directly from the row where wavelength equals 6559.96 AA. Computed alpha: 3.544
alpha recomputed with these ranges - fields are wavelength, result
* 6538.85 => 3.406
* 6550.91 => 3.77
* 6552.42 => 3.758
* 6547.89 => 4.071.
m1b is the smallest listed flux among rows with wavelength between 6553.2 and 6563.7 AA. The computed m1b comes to 2.92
